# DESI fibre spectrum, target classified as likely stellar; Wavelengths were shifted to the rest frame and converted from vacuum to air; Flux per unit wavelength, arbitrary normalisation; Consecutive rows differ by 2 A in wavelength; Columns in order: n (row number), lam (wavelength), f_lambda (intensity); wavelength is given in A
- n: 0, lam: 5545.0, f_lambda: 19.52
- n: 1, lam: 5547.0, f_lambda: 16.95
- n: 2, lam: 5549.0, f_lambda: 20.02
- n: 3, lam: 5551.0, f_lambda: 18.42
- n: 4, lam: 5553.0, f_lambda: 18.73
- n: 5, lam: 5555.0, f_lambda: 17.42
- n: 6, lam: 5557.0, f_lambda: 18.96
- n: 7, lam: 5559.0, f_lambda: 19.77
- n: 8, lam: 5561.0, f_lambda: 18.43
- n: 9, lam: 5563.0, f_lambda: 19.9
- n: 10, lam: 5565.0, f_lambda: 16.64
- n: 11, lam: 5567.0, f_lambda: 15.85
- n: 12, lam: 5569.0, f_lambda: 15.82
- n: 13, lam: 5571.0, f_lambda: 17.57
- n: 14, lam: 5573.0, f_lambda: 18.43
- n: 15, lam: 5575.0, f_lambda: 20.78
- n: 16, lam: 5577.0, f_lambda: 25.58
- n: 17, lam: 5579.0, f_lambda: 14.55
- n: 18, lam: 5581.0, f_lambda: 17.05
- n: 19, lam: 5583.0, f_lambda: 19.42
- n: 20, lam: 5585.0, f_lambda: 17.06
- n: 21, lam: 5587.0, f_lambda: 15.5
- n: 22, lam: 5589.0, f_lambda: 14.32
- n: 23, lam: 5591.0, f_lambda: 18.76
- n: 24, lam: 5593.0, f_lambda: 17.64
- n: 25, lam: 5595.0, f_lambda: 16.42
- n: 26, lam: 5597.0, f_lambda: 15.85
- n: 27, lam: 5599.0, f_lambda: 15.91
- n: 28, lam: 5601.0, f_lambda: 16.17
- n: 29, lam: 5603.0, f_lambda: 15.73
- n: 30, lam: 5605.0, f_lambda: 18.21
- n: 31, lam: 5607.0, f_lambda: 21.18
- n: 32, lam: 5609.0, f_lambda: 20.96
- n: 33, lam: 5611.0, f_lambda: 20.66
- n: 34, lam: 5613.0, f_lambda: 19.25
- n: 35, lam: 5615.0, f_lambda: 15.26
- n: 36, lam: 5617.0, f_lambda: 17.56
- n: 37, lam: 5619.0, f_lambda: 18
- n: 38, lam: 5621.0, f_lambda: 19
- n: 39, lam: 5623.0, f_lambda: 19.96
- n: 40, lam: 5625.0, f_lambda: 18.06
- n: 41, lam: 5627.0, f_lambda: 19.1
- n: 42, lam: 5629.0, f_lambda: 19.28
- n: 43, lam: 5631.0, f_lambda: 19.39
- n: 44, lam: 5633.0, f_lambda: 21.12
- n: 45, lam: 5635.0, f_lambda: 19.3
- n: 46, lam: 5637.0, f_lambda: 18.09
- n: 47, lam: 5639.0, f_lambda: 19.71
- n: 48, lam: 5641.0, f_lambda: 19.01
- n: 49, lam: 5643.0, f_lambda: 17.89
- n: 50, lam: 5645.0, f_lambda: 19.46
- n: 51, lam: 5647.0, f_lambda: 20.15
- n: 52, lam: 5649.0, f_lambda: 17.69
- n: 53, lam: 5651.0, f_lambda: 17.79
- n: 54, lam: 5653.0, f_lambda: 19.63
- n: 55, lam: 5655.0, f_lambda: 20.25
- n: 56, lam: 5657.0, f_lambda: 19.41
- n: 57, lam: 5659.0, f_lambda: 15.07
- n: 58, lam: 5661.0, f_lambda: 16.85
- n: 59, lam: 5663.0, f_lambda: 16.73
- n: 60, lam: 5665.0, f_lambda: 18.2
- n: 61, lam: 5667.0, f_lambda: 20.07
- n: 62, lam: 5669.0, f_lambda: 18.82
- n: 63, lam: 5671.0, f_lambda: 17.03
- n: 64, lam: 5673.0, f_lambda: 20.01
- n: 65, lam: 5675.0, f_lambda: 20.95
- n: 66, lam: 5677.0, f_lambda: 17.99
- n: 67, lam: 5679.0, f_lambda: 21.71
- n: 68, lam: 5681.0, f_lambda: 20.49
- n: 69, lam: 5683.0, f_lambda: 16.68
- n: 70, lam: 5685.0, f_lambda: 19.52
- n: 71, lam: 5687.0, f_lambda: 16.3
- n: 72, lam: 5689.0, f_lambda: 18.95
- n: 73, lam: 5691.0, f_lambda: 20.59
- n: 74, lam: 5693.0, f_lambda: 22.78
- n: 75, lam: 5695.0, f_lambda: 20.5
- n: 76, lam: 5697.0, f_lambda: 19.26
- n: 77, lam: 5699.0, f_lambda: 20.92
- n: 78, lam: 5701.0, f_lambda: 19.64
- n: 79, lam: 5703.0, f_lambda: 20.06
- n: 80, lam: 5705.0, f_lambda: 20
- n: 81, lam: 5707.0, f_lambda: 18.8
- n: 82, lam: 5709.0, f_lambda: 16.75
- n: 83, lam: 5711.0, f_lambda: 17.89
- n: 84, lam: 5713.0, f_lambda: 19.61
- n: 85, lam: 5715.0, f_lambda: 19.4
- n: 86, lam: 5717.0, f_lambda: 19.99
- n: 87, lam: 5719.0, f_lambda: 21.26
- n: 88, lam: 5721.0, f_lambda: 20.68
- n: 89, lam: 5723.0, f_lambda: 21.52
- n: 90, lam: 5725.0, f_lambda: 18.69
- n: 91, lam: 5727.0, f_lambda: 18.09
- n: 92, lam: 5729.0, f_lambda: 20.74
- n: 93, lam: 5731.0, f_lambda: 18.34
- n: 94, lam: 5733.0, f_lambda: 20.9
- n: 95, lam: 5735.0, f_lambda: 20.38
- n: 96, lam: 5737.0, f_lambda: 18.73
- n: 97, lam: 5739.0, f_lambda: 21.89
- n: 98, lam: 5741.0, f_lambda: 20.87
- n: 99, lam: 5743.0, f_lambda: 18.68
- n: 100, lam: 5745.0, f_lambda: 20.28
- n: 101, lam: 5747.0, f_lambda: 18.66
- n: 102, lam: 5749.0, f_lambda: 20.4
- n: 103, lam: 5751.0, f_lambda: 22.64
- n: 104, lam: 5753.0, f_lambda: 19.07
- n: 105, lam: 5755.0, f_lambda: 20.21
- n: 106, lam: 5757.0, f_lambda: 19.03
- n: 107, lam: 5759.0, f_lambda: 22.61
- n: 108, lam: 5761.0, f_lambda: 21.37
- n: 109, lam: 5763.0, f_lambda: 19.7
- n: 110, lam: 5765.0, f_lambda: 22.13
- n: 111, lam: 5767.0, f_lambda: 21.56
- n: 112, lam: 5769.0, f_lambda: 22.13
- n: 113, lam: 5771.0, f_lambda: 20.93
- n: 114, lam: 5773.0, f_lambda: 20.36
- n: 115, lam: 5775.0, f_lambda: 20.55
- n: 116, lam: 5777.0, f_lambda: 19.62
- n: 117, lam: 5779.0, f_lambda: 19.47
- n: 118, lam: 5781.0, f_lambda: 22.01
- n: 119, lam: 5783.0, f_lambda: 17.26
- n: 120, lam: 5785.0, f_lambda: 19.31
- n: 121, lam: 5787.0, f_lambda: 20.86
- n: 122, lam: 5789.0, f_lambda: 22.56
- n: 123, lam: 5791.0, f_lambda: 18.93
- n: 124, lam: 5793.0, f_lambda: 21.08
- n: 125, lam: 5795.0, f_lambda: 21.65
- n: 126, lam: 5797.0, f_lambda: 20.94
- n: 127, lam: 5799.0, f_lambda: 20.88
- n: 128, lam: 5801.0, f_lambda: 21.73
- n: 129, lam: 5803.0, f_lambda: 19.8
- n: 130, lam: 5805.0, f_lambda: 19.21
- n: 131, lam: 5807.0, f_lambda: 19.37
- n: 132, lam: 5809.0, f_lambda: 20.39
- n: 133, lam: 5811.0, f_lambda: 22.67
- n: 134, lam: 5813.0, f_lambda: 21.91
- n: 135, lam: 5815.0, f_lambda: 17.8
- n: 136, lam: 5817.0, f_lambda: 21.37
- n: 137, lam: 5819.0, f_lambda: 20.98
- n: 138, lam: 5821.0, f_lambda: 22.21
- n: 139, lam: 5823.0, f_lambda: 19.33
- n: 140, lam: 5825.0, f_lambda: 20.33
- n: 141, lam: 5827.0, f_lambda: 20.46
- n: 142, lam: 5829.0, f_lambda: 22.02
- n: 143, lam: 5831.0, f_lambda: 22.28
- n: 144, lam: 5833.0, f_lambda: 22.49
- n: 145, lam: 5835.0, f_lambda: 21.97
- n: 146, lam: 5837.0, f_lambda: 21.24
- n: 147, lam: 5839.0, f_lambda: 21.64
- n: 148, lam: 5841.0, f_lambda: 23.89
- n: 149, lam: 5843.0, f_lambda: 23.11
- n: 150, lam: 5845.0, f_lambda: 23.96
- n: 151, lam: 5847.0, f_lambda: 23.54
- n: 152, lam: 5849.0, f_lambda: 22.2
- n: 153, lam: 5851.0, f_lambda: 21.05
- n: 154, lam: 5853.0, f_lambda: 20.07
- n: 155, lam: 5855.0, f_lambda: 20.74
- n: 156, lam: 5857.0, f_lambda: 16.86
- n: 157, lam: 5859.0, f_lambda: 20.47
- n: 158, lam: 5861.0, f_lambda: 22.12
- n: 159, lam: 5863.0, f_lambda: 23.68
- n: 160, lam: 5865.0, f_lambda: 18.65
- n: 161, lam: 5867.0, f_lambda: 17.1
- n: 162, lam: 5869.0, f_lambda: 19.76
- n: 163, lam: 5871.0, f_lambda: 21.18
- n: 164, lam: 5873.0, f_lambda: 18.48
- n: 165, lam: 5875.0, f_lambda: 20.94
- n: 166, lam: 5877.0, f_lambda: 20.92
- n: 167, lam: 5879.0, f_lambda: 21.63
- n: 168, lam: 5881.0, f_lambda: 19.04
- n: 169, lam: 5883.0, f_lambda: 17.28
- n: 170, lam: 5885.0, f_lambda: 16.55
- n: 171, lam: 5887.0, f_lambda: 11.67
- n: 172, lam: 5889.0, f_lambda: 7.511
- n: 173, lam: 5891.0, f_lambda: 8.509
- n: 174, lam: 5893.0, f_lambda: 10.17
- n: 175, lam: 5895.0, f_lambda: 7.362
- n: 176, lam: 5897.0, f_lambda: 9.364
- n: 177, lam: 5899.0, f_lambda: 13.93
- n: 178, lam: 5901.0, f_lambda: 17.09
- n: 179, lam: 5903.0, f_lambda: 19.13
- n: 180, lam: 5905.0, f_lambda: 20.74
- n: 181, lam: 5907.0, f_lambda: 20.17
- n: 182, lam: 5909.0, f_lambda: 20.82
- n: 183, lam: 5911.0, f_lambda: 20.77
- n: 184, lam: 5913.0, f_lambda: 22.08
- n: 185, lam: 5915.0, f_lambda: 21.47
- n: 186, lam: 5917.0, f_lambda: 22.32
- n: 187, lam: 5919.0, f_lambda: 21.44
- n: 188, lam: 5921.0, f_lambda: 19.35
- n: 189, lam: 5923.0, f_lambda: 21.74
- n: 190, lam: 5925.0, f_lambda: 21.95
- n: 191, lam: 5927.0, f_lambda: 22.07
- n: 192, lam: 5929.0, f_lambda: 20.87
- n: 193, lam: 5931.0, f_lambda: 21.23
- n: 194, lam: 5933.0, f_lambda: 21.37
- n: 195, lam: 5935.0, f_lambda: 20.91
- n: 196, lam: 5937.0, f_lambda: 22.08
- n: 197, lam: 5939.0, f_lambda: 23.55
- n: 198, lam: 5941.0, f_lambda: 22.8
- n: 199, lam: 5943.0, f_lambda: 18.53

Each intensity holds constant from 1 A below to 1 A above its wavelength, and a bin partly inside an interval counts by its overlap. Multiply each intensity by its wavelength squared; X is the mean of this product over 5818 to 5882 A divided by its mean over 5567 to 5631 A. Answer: 1.3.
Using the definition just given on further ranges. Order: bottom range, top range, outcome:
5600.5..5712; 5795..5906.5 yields 1.09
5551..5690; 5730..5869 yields 1.20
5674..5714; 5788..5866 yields 1.14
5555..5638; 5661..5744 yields 1.11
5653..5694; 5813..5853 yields 1.21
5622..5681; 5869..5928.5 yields 1.03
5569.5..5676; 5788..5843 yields 1.23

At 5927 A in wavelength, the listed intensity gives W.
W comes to 22.07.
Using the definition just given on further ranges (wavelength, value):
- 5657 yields 19.41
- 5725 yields 18.69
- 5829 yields 22.02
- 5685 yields 19.52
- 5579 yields 14.55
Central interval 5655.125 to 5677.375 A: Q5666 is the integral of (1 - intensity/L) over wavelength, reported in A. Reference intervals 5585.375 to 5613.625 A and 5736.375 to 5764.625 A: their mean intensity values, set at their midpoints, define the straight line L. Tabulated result 0.52 A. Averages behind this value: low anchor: 17.6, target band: 18.4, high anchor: 20.4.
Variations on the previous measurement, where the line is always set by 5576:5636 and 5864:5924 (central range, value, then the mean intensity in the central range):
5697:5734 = -3.4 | 19.6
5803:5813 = -1.5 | 20.5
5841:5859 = -3.9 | 21.5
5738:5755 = -2.3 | 20.3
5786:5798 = -2.2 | 21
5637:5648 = -0.6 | 19.1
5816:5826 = -1.8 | 20.8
